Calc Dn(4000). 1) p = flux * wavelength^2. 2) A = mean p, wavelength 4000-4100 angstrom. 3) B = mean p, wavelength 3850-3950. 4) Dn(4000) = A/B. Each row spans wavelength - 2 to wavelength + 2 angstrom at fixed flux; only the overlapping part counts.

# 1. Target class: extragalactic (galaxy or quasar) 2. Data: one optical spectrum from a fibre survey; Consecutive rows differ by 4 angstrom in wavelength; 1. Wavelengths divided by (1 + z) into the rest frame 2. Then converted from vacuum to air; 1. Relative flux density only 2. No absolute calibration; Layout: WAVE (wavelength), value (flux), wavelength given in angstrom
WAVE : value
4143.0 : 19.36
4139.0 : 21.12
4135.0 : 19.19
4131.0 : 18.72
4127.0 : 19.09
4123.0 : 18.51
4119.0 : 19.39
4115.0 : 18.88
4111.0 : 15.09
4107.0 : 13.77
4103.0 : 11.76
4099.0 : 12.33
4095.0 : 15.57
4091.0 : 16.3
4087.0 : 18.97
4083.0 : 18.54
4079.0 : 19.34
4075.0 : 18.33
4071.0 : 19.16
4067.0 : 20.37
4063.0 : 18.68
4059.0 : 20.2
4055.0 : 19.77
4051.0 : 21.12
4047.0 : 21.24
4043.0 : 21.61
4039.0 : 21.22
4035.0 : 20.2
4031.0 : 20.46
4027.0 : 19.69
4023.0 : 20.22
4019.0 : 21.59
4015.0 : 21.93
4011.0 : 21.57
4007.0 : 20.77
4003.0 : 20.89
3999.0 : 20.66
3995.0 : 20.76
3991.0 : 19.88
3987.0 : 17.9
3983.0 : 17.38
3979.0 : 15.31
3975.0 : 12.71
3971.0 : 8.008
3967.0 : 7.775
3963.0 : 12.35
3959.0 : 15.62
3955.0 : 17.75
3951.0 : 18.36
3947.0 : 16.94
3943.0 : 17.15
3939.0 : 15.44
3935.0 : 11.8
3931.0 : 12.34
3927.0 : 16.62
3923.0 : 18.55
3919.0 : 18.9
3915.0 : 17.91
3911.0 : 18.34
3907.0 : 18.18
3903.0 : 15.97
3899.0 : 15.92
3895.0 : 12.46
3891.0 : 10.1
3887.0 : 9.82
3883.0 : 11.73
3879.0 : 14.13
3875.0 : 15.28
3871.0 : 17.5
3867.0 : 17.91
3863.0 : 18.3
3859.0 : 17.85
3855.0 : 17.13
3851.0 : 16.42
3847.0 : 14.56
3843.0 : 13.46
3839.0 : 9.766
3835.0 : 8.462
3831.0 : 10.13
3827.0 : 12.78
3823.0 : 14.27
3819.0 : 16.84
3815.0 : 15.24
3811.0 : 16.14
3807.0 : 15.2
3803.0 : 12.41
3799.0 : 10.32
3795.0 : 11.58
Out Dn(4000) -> 1.35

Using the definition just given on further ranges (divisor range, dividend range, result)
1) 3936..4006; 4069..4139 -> 1.14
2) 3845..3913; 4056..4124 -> 1.26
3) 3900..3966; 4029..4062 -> 1.35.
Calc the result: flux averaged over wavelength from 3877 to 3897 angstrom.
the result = 11.6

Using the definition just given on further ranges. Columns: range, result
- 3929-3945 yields 14.2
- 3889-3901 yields 12.8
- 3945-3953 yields 17.6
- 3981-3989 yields 17.6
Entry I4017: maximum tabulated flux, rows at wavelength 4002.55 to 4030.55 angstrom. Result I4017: 21.93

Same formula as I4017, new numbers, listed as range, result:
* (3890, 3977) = 18.9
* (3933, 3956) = 18.36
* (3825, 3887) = 18.3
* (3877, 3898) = 14.13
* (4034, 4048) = 21.61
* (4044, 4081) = 21.24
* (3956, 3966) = 15.62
